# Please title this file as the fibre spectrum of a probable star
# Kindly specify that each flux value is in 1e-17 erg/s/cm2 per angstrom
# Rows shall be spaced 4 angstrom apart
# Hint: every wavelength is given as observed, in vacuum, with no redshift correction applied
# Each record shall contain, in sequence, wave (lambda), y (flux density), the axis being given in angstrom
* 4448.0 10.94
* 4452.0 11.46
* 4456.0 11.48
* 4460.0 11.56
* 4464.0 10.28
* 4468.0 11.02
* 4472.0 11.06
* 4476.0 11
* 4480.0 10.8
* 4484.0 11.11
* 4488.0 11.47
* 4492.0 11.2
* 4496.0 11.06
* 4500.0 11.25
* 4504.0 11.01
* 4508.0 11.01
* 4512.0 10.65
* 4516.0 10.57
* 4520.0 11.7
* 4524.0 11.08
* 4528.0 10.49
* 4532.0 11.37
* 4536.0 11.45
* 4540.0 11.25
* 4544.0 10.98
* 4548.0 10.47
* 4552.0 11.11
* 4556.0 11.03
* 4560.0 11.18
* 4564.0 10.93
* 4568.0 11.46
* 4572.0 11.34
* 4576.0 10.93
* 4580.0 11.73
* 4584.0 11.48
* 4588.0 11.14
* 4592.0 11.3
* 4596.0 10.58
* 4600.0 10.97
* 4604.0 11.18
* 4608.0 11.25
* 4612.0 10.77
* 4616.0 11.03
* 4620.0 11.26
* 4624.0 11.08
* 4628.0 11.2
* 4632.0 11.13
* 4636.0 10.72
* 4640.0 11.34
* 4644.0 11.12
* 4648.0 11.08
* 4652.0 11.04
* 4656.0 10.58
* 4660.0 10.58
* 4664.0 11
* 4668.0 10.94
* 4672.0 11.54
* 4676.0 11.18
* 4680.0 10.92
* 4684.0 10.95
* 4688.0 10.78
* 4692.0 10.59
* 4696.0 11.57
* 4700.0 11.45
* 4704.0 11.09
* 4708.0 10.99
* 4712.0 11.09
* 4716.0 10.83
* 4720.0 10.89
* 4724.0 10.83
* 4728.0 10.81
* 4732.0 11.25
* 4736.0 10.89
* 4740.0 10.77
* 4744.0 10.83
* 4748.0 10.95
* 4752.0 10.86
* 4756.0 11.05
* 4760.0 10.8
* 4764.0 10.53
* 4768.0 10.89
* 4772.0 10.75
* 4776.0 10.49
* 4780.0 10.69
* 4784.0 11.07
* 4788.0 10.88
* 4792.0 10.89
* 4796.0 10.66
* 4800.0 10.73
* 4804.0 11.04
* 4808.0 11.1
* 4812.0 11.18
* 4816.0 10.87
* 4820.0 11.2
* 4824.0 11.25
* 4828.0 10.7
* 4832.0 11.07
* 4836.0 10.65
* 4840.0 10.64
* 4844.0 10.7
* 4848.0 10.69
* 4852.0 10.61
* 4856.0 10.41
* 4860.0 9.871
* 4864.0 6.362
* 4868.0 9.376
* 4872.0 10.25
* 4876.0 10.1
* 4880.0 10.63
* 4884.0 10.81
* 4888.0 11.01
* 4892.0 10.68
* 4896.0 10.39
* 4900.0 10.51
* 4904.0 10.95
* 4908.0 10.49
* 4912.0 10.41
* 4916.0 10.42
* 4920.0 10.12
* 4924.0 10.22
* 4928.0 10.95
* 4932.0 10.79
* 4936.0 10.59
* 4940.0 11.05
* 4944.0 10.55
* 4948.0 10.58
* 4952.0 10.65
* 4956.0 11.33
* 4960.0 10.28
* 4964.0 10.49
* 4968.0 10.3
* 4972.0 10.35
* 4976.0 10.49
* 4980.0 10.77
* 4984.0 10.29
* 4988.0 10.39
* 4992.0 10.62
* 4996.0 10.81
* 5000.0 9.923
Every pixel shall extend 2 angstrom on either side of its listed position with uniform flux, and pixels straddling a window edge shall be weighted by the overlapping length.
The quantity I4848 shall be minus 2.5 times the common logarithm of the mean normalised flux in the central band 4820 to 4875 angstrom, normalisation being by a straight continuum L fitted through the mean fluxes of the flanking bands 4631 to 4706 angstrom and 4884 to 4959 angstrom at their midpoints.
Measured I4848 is 0.055 mag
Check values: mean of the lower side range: 11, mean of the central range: 10.2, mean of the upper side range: 10.6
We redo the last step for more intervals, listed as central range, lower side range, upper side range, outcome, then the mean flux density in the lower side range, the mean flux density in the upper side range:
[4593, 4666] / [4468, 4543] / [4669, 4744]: 0.00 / 11.1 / 11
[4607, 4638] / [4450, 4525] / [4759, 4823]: -0.01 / 11.1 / 10.9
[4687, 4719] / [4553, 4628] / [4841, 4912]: -0.03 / 11.1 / 10.2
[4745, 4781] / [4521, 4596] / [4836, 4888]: -0.04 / 11.1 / 10.1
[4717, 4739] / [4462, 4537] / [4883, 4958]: -0.01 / 11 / 10.7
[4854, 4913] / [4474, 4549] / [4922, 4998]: 0.06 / 11.1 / 10.6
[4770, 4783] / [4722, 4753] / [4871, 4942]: 0.02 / 10.9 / 10.6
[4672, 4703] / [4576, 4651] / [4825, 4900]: -0.02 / 11.1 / 10.3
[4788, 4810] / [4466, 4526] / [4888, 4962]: -0.01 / 11.1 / 10.6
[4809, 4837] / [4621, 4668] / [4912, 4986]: -0.03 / 11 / 10.6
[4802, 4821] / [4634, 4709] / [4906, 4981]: -0.03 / 11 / 10.6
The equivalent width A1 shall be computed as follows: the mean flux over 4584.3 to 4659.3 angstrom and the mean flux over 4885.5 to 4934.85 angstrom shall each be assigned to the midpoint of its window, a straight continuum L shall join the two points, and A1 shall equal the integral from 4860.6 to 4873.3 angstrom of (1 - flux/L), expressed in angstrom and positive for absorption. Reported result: 2.3 angstrom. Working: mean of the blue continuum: 11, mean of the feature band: 8.71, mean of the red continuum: 10.6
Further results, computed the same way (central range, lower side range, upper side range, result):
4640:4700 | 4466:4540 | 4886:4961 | -0.6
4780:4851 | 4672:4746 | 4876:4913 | -0.7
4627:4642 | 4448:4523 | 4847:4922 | -0.5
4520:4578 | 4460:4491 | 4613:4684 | -0.4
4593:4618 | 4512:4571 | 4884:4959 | 0.0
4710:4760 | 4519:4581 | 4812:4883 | -1.3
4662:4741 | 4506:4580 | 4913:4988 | -1.1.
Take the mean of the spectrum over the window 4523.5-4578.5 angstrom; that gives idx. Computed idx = 11.1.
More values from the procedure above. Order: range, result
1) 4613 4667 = 11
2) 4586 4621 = 11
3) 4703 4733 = 11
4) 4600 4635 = 11.1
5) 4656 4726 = 11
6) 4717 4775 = 10.9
